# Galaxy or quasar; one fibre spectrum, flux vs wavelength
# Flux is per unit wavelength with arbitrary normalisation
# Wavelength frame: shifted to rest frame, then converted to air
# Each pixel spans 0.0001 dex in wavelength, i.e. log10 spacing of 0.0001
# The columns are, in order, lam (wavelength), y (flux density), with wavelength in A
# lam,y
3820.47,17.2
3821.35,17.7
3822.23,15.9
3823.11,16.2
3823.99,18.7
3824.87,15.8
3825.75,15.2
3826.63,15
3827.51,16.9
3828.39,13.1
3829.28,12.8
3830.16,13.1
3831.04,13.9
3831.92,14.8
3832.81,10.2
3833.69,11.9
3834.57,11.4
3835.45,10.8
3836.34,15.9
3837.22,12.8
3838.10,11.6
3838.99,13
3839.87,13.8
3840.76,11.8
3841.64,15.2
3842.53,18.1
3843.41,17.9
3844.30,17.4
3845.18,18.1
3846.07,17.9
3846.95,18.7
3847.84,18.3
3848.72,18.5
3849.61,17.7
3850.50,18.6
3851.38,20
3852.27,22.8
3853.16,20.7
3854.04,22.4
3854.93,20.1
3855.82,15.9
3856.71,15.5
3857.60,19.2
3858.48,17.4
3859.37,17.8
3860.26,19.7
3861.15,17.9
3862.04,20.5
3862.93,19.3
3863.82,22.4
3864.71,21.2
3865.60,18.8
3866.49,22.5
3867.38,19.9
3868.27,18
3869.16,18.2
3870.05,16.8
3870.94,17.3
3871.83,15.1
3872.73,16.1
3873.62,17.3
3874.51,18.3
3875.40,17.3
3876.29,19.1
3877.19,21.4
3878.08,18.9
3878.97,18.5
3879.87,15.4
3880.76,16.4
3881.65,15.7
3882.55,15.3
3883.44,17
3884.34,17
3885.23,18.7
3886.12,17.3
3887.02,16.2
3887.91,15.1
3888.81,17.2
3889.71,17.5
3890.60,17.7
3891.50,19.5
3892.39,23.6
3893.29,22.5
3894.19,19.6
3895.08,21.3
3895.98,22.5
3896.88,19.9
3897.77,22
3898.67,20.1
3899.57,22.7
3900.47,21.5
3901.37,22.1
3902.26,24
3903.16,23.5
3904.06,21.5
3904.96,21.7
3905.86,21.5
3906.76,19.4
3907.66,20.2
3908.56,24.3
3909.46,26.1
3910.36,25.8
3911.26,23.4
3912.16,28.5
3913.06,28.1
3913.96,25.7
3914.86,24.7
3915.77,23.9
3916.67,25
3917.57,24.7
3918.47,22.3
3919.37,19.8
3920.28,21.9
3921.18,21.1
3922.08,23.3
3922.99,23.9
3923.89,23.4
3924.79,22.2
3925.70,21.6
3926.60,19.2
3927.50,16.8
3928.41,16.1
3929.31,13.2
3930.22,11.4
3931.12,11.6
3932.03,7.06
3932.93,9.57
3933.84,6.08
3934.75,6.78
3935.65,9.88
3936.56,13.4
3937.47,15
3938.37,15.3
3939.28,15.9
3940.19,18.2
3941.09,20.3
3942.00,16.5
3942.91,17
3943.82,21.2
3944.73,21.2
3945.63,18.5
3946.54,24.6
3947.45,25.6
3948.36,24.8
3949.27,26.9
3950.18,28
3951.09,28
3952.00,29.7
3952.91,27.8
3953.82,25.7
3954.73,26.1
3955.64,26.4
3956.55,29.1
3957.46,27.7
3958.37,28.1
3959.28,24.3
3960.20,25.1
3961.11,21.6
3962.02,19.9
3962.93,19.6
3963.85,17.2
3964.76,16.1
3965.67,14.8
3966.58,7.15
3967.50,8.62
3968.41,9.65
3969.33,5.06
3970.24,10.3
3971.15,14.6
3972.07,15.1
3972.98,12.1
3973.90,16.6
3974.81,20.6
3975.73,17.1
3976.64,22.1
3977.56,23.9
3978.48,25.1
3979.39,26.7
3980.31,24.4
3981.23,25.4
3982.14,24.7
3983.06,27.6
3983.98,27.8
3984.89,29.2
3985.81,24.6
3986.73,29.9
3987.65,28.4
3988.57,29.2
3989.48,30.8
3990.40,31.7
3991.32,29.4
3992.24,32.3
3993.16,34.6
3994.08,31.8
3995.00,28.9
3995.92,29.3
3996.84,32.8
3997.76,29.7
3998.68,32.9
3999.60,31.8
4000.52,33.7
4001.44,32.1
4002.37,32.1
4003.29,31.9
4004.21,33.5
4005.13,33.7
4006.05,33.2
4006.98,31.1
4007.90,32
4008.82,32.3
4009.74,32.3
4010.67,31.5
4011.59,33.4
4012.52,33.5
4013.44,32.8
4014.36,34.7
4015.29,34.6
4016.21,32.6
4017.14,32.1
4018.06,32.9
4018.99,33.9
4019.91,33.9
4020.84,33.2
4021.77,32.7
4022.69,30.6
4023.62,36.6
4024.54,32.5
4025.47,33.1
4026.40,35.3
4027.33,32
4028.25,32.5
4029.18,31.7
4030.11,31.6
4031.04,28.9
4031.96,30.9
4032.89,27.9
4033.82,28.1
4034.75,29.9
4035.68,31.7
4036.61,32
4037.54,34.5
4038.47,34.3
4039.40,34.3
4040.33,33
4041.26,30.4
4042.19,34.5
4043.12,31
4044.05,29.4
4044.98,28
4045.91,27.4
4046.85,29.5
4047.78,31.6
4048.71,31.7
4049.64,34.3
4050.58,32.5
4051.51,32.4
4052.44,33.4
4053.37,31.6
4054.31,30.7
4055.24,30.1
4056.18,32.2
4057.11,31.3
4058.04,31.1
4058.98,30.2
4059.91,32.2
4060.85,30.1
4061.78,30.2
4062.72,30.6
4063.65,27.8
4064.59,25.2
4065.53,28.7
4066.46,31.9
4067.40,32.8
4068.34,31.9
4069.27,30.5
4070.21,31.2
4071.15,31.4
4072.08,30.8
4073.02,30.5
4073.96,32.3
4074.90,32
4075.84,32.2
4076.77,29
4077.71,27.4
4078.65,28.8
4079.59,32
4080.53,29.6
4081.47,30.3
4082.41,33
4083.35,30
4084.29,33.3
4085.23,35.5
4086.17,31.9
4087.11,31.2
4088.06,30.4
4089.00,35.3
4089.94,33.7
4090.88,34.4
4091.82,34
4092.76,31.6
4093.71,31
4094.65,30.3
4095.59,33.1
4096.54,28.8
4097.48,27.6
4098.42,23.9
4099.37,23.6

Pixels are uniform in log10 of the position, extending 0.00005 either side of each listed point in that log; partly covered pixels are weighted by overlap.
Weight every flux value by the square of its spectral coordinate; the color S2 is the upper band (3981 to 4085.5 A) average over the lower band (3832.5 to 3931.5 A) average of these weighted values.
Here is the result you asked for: 1.8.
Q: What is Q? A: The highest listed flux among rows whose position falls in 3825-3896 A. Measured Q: 23.6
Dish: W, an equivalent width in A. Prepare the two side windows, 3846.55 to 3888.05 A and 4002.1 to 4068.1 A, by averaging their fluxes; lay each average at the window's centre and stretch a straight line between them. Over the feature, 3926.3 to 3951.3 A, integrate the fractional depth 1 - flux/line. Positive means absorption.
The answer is 7.5 A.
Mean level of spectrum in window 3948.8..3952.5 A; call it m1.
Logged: 28.1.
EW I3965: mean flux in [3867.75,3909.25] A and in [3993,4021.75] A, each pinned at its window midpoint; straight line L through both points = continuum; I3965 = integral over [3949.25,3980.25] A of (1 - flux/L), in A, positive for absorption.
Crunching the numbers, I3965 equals 8.0 A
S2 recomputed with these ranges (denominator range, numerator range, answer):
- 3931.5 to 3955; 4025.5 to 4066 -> 1.71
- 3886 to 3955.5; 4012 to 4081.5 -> 1.63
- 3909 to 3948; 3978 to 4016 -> 1.66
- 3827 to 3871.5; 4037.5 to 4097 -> 2.06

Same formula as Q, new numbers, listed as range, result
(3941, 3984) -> 29.7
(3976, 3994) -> 34.6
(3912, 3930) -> 28.5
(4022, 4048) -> 36.6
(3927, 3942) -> 20.3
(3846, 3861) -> 22.8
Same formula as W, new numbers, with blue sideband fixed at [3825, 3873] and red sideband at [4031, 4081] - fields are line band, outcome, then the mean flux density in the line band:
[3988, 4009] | -3.7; 31.8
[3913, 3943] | 5.7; 17.8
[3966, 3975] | 4.8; 11.8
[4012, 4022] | -1.8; 33.3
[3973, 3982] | 1.3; 22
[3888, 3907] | -0.7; 20.9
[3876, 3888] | 1.1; 17.3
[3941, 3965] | 0.2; 23.7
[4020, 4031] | -1.5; 32.7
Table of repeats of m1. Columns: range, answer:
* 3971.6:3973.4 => 13.6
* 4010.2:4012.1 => 32.3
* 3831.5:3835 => 12.1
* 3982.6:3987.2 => 27.8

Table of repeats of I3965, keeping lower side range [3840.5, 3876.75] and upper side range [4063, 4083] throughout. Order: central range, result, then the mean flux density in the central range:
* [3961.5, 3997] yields 4.2 A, 22.4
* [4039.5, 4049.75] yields -0.8 A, 31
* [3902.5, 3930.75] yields -0.5 A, 22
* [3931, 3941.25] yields 4.8 A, 12.2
